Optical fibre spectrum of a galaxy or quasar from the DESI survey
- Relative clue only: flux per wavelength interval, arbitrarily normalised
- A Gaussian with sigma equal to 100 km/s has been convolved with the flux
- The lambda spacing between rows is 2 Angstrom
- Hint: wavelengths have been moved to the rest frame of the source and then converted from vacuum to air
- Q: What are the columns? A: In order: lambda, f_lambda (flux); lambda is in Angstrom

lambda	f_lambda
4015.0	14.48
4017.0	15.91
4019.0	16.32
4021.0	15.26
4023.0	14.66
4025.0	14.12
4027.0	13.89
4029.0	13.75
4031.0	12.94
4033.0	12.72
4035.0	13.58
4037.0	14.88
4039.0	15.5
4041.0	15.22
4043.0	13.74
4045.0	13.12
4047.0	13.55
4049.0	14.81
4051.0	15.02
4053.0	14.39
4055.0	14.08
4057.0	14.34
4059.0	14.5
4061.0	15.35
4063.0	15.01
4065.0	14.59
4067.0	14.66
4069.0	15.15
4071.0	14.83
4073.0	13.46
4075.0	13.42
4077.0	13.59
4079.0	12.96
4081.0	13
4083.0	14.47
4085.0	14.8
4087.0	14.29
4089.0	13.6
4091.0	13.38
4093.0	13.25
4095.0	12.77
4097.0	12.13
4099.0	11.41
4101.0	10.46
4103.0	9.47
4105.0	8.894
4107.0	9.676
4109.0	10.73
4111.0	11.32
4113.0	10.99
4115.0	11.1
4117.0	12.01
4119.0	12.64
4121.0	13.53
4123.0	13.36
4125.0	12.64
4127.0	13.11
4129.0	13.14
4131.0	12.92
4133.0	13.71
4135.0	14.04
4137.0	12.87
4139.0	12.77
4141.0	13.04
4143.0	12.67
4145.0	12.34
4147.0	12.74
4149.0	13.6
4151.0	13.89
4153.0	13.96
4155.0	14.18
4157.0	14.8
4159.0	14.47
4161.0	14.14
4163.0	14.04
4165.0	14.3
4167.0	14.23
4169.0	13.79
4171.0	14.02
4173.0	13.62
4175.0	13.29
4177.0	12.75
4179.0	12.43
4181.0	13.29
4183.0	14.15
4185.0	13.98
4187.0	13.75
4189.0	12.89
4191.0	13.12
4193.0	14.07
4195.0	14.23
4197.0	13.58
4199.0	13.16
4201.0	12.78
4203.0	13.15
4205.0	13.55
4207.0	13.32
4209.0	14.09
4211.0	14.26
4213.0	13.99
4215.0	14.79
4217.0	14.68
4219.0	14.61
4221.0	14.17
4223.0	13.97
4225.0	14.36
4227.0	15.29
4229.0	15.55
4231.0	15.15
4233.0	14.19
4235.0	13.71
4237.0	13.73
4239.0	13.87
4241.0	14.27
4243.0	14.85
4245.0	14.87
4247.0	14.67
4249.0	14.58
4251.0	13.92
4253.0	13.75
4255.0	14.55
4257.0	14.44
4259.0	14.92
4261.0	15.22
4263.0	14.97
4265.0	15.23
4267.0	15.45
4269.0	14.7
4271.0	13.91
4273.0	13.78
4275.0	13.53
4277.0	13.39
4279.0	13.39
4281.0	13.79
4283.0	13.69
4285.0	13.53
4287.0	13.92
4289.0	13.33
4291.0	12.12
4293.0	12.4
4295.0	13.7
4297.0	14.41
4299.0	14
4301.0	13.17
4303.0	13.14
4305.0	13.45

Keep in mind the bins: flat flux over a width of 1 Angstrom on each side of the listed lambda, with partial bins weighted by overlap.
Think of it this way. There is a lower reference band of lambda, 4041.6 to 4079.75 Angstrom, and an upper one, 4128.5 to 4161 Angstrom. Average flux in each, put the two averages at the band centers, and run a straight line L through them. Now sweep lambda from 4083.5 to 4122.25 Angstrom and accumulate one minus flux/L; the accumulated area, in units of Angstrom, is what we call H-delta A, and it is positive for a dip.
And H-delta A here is 5.3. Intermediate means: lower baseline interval 14.3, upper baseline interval 13.5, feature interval 12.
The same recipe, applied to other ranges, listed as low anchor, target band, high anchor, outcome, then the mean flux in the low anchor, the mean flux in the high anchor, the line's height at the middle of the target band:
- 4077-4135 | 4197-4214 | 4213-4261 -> 0.5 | 12.4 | 14.5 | 14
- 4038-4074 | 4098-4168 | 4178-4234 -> 7.7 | 14.5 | 13.9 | 14.2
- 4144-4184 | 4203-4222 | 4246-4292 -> -0.3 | 13.7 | 14.1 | 13.9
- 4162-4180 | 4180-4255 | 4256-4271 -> 1.0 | 13.6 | 14.9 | 14.3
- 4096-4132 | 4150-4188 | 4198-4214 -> -3.2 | 11.6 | 13.5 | 12.8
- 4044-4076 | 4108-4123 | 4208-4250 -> 2.7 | 14.4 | 14.5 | 14.4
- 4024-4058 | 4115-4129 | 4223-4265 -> 1.5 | 14.1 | 14.5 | 14.3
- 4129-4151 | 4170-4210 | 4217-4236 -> 1.4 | 13.1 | 14.6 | 13.9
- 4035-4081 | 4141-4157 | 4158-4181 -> 0.5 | 14.3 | 13.7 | 13.8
